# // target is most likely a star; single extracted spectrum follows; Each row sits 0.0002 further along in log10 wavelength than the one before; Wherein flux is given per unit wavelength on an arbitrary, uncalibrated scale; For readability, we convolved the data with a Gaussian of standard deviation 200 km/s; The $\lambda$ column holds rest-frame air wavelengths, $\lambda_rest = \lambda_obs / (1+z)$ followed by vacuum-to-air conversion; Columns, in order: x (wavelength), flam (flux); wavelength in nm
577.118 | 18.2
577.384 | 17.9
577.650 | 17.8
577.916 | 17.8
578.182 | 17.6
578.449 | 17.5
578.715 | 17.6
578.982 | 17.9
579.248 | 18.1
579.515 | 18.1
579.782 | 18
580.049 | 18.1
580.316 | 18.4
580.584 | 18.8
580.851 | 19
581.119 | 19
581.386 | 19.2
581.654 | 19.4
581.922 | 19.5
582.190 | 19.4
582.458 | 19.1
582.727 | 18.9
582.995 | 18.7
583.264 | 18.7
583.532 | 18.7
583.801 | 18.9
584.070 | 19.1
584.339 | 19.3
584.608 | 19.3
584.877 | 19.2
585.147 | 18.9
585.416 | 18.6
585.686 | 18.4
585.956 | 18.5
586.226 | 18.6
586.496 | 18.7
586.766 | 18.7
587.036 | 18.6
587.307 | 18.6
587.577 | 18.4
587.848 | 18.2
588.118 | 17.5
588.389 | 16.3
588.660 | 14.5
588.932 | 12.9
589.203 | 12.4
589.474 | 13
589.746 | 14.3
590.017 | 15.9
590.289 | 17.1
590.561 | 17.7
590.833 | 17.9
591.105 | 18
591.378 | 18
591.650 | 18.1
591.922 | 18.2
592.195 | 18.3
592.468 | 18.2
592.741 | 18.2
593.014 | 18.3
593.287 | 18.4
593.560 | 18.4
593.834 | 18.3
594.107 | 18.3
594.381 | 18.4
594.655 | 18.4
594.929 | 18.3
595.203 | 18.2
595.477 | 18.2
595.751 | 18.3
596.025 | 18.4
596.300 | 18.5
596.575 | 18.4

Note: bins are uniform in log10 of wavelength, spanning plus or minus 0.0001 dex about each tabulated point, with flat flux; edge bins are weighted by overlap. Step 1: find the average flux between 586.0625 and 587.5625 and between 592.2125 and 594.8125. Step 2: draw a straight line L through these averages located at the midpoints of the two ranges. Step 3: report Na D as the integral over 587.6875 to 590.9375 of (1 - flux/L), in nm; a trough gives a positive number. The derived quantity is 0.50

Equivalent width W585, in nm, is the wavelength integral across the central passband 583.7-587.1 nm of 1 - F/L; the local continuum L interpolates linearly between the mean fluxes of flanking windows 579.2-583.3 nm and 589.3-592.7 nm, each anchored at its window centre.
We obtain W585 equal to -0.15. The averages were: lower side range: 18.8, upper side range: 17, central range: 18.8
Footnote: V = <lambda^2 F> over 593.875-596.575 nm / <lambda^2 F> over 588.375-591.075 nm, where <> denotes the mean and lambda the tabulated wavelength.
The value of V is 1.22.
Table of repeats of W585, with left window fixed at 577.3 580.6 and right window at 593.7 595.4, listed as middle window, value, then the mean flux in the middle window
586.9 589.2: 0.20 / 16.6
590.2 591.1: 0.03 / 17.7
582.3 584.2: -0.09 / 18.9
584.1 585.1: -0.06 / 19.2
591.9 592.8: 0.00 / 18.2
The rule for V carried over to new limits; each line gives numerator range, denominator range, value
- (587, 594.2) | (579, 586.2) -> 0.93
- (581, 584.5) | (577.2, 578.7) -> 1.09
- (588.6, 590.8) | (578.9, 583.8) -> 0.82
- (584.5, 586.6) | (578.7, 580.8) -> 1.05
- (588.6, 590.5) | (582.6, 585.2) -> 0.78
